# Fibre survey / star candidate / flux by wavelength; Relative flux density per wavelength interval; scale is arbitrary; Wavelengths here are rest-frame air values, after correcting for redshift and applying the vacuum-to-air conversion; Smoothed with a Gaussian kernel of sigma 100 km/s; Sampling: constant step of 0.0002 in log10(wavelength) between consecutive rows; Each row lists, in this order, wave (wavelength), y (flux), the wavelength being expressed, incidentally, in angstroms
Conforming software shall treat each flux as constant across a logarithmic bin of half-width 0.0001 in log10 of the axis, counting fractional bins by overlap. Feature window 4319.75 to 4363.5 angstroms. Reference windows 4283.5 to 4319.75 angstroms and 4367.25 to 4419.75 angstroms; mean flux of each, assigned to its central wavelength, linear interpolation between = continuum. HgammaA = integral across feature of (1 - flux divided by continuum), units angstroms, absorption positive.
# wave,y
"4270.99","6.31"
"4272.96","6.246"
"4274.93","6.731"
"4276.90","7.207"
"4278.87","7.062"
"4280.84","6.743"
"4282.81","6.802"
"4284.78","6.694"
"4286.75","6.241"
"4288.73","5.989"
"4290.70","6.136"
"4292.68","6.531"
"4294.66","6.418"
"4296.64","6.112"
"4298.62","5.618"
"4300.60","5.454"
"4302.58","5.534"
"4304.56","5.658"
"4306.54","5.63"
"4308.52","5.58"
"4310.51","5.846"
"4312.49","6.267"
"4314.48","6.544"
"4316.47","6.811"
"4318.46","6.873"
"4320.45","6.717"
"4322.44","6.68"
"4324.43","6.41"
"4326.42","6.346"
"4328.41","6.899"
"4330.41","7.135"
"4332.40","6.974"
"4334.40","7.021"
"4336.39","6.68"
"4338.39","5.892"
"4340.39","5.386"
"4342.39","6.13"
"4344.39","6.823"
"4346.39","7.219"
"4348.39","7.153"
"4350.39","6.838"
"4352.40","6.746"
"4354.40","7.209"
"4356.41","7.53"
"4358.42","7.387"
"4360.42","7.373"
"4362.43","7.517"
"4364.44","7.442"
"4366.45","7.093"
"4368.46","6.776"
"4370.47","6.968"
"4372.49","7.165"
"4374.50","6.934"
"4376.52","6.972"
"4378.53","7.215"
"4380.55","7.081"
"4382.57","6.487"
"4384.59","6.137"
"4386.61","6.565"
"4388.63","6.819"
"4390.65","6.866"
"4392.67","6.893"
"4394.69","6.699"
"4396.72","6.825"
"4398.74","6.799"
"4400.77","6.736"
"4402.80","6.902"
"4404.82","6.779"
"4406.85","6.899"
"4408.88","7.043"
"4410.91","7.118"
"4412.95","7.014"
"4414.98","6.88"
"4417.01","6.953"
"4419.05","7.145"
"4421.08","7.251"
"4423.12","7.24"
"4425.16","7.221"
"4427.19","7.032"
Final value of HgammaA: -2.5 angstroms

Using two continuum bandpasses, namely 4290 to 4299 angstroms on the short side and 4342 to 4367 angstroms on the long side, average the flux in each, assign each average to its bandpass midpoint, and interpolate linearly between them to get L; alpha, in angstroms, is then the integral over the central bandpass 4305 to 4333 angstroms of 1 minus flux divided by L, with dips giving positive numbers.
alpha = 0.5 angstroms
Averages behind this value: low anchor 6.19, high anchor 7.14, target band 6.46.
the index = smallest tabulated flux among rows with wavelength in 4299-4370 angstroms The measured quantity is 5.386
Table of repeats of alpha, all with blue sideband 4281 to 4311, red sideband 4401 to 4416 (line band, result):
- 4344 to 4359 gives -1.5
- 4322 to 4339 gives -1.0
